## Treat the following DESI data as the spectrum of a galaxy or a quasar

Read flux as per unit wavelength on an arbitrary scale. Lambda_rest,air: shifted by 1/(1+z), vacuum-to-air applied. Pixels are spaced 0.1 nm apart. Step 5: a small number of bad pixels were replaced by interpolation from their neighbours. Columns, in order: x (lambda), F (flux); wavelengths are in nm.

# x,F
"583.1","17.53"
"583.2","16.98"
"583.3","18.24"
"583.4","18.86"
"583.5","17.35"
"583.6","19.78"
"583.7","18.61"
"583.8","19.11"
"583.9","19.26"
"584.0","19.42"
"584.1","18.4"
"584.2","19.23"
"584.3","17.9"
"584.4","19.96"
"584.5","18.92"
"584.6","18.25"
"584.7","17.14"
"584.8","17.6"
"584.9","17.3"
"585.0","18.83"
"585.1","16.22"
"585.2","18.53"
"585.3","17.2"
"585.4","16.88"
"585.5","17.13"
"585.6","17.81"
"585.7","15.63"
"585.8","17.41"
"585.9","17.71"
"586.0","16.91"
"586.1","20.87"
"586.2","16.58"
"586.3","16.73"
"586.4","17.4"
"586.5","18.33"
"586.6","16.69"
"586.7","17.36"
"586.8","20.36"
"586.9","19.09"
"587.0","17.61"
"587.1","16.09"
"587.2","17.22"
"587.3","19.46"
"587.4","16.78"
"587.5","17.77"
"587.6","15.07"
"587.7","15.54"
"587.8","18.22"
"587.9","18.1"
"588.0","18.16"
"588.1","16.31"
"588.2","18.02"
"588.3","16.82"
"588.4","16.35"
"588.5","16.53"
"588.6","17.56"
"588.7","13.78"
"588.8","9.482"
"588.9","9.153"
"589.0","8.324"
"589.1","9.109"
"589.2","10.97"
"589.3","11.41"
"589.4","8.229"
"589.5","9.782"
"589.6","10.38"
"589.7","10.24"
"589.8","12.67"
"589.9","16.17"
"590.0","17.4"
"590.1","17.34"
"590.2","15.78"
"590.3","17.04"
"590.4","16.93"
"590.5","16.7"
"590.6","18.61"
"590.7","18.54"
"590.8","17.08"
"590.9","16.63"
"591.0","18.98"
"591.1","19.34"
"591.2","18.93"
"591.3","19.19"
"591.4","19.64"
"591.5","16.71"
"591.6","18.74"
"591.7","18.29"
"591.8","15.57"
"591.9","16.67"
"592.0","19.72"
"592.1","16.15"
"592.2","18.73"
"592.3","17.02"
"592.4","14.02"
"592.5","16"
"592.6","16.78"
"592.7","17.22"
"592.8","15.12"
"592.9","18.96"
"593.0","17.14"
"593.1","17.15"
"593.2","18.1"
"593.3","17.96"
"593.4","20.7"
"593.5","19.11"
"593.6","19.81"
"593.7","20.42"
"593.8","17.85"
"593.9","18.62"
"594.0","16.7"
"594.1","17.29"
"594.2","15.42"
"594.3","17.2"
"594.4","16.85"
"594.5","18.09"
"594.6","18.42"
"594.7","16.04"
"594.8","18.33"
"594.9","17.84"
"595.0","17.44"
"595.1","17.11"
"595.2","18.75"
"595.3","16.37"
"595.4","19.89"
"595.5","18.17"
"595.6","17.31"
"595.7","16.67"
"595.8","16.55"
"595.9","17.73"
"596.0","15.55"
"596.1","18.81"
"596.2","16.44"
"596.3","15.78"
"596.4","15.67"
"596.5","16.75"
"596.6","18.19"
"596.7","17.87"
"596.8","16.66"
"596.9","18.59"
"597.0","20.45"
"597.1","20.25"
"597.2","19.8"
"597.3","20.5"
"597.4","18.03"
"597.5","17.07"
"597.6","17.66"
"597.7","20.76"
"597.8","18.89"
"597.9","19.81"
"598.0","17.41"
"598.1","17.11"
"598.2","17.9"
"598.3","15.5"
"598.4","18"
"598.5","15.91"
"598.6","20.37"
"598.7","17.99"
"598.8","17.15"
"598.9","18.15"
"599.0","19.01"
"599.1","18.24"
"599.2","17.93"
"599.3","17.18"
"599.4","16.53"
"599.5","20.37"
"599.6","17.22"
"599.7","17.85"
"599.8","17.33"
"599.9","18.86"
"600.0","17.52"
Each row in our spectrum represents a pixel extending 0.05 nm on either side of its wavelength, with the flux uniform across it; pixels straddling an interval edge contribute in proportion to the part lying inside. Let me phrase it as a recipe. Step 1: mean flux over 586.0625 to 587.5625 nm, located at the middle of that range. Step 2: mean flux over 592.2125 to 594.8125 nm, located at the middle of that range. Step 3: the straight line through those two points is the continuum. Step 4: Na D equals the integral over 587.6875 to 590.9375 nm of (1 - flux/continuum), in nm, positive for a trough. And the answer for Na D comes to 0.569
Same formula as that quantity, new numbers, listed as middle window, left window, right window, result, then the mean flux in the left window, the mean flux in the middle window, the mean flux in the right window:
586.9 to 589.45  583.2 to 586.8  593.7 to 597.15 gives 0.415 nm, 18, 15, 17.6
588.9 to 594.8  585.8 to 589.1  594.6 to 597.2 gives 0.240 nm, 16.5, 16.4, 17.6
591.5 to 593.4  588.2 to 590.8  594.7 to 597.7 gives -0.196 nm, 14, 17.3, 17.8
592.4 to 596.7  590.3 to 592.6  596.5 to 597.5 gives 0.173 nm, 17.6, 17.5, 18.7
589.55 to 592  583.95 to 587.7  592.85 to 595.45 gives 0.139 nm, 17.7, 16.9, 18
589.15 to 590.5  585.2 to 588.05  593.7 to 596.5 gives 0.303 nm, 17.5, 13.5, 17.3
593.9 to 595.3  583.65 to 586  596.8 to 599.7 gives 0.067 nm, 18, 17.4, 18.3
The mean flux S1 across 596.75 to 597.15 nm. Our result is 19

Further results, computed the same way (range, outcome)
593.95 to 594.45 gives 16.7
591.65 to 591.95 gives 16.8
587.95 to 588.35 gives 17.3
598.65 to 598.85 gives 17.6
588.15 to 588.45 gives 17.1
